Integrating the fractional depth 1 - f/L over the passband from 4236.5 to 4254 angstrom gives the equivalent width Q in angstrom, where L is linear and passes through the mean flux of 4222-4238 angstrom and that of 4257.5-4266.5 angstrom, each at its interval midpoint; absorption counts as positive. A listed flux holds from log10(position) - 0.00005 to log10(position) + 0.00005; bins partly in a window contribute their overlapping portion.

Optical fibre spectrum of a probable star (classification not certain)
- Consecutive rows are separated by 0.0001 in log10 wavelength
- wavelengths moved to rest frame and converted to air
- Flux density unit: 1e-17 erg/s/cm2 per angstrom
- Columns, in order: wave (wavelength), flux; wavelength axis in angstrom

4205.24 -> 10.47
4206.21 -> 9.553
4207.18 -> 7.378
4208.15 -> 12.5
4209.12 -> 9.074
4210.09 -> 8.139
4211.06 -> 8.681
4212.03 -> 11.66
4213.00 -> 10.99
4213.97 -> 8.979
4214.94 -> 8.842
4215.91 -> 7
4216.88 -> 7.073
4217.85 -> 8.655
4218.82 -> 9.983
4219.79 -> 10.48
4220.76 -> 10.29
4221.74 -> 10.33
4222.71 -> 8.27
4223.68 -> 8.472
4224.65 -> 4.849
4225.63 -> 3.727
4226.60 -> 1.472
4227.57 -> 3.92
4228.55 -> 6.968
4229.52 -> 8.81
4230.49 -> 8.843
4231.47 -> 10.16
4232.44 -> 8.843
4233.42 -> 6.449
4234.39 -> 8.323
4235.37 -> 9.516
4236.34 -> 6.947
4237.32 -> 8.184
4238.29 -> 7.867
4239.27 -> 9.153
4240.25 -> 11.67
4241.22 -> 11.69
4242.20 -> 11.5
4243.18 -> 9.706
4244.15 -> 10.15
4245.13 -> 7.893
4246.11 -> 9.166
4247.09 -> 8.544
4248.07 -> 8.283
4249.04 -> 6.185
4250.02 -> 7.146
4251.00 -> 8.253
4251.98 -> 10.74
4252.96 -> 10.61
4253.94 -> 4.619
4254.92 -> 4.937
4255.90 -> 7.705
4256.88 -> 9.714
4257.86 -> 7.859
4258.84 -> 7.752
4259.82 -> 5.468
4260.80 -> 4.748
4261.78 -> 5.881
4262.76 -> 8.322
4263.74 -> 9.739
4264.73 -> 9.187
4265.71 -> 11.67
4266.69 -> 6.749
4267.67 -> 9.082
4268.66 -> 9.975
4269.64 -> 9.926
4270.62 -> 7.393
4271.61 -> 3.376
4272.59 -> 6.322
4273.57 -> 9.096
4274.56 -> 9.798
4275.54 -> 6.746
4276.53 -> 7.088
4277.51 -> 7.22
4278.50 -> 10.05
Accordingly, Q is -3.7 angstrom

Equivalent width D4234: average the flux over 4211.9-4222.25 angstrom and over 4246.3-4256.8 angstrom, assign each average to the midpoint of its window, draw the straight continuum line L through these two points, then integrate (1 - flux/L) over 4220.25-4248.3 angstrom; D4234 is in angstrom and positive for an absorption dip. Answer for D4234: 0.9 angstrom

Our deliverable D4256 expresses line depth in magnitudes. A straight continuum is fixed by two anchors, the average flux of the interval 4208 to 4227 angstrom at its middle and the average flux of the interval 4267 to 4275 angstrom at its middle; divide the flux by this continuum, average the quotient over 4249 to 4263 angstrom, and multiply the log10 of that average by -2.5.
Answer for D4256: 0.12 mag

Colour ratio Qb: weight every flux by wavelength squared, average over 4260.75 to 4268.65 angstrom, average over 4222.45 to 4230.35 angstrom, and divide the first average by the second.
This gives 1.47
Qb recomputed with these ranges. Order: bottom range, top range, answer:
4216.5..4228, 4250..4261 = 1.05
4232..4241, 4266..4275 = 0.95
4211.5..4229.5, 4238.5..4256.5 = 1.12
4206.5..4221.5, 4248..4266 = 0.85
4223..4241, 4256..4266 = 1.07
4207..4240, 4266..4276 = 0.98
